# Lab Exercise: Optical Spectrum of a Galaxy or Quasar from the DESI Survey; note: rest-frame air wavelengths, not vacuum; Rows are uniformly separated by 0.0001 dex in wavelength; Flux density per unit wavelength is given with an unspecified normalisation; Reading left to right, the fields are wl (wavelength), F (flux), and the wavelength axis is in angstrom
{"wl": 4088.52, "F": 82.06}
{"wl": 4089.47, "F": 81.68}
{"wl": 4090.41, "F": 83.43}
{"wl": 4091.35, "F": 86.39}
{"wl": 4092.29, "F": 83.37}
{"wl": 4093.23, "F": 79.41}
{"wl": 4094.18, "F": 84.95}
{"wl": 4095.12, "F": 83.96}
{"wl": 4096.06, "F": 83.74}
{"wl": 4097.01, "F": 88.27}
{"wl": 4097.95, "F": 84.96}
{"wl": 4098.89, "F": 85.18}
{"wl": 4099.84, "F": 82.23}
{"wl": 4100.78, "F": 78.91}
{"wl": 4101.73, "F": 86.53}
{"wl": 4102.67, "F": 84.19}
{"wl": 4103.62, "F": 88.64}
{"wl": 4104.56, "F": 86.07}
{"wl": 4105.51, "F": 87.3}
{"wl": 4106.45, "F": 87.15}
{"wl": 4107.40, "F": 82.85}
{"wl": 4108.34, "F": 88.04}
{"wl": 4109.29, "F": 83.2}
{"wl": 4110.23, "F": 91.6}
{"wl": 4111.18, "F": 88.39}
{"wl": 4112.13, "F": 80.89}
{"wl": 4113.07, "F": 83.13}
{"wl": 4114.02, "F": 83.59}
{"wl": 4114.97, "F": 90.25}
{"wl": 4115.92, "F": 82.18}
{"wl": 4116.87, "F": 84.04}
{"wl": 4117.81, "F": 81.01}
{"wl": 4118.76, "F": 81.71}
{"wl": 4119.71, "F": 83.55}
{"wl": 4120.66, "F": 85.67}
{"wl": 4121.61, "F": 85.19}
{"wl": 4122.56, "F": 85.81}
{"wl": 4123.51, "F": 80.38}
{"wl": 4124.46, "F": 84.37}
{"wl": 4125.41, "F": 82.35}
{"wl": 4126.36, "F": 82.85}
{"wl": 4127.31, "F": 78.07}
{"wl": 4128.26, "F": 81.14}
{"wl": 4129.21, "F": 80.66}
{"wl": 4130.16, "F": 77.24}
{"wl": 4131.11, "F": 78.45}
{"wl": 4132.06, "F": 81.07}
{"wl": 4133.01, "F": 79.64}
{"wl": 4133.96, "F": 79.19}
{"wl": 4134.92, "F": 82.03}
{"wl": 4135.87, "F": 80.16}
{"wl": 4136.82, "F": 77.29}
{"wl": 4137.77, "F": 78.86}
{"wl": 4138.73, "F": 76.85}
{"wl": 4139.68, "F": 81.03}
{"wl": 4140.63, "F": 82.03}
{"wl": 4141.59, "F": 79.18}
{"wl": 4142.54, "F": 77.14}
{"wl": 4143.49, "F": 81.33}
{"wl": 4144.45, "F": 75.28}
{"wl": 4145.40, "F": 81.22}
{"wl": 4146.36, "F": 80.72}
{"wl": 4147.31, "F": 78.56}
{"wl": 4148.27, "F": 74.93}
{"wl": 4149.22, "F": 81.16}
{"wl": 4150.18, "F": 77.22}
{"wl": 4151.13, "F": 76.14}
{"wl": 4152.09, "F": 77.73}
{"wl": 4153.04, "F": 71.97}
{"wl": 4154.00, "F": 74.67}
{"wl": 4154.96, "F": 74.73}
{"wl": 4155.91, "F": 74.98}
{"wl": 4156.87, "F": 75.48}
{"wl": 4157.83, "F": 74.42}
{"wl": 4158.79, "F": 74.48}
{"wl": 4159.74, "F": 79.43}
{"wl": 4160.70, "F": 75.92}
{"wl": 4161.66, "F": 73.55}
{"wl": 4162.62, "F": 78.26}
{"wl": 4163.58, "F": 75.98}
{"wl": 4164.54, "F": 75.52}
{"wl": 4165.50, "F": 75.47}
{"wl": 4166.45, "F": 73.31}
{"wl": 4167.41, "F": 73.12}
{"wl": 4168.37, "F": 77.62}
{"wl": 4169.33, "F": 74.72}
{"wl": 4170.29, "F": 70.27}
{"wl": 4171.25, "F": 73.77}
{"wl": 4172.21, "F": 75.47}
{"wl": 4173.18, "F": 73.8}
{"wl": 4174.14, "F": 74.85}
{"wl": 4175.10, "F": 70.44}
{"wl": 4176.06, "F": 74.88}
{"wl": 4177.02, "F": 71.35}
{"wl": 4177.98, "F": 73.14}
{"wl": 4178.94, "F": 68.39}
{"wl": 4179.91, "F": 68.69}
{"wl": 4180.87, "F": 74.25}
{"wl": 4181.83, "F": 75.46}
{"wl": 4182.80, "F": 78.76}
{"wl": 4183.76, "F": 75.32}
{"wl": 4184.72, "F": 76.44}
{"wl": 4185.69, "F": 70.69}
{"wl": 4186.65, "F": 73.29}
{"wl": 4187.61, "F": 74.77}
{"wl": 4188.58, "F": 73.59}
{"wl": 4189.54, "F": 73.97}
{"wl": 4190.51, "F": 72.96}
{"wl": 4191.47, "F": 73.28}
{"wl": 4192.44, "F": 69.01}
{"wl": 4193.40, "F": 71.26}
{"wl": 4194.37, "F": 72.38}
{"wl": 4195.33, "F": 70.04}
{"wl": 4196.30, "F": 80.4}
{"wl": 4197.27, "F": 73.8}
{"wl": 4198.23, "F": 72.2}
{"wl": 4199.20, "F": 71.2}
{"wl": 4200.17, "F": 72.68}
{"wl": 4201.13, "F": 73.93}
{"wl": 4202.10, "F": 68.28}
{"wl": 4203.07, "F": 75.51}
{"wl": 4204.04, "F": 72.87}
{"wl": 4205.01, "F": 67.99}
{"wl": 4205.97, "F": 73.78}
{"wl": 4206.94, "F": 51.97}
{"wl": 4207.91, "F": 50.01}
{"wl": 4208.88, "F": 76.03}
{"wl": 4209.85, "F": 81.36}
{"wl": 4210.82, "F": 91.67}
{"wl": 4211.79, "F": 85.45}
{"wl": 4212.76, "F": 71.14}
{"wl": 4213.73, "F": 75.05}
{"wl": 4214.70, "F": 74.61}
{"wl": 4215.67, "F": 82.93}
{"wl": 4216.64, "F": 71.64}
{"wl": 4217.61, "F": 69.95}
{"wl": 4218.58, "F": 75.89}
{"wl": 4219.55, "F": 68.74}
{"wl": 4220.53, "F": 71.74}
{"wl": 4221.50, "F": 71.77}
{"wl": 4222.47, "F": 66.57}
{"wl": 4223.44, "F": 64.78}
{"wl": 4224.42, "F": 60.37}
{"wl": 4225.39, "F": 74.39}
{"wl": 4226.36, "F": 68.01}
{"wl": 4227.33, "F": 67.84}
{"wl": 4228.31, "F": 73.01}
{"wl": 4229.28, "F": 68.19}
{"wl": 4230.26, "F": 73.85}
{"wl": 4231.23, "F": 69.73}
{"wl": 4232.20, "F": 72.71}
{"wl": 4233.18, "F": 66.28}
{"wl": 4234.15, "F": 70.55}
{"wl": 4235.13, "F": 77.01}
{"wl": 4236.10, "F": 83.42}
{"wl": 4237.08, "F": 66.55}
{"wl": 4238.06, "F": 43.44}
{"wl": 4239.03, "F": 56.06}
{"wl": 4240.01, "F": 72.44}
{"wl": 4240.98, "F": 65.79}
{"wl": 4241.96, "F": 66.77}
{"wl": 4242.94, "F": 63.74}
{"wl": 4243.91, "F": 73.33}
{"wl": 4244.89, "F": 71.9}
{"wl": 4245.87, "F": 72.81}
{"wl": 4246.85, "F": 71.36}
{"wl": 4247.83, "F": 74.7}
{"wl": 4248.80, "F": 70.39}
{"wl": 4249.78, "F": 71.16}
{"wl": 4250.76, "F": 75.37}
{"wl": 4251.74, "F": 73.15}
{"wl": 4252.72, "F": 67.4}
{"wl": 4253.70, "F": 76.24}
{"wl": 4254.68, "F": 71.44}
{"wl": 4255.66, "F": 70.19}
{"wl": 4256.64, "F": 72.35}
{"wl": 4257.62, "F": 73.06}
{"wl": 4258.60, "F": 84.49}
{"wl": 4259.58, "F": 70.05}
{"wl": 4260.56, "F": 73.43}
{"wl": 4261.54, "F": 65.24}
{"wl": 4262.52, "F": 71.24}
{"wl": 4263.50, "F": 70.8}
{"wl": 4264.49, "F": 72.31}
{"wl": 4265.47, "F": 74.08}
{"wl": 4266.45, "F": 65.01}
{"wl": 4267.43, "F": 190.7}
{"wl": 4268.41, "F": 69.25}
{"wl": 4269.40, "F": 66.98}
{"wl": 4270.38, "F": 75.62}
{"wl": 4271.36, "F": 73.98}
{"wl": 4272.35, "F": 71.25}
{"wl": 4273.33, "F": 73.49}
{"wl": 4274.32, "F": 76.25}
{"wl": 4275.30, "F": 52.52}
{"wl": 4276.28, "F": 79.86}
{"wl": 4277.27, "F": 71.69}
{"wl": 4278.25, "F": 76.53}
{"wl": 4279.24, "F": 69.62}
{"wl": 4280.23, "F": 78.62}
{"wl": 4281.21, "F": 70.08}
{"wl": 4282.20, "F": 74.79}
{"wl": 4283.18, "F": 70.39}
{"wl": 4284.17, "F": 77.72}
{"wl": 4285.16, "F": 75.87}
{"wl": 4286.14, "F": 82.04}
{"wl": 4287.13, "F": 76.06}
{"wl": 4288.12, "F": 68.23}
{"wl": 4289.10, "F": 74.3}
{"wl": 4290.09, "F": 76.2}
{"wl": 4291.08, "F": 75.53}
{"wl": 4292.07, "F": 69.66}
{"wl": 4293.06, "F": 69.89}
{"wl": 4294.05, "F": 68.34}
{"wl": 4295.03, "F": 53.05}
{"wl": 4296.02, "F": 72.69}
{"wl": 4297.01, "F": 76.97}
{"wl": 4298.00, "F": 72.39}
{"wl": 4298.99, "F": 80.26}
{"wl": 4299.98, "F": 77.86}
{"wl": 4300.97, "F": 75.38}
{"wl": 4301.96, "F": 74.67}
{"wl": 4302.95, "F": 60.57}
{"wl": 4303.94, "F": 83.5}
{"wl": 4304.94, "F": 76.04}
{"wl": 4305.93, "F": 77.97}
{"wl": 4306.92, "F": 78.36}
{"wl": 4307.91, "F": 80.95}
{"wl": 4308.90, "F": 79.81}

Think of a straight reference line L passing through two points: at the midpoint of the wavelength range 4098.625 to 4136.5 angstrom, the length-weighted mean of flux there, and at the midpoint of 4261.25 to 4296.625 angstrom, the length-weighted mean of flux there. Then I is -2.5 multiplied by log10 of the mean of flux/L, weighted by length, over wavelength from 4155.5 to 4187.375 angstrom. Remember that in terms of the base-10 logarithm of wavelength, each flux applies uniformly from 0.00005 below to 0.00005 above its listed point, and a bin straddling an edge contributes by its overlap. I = 0.09 mag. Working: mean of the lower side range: 83.3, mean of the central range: 74.3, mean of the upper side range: 75.1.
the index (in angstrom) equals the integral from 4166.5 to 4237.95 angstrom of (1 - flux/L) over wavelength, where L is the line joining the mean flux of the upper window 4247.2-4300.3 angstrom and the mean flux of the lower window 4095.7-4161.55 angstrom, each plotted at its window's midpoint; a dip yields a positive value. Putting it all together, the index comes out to 5.1 angstrom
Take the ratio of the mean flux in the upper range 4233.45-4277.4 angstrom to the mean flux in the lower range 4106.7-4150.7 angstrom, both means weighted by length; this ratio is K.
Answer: 0.90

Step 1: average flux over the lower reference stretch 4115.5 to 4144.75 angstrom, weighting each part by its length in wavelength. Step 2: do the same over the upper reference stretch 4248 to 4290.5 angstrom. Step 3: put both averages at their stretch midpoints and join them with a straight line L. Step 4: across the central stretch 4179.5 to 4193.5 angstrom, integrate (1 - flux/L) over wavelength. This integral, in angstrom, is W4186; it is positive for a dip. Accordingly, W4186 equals 0.91 angstrom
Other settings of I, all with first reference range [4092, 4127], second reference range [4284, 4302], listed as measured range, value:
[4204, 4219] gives 0.07 mag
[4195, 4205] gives 0.09 mag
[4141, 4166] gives 0.07 mag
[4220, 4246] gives 0.13 mag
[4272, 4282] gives 0.03 mag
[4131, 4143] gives 0.04 mag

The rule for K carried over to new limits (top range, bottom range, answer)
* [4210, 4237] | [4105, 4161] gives 0.90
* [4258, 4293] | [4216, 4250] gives 1.10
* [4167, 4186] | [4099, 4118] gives 0.86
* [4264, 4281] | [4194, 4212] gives 1.08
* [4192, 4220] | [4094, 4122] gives 0.86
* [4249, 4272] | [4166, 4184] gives 1.05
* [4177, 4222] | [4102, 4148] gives 0.89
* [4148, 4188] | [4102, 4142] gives 0.90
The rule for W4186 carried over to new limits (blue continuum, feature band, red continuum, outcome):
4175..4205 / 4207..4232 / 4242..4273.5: 0.7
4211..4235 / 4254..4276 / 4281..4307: -1.1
